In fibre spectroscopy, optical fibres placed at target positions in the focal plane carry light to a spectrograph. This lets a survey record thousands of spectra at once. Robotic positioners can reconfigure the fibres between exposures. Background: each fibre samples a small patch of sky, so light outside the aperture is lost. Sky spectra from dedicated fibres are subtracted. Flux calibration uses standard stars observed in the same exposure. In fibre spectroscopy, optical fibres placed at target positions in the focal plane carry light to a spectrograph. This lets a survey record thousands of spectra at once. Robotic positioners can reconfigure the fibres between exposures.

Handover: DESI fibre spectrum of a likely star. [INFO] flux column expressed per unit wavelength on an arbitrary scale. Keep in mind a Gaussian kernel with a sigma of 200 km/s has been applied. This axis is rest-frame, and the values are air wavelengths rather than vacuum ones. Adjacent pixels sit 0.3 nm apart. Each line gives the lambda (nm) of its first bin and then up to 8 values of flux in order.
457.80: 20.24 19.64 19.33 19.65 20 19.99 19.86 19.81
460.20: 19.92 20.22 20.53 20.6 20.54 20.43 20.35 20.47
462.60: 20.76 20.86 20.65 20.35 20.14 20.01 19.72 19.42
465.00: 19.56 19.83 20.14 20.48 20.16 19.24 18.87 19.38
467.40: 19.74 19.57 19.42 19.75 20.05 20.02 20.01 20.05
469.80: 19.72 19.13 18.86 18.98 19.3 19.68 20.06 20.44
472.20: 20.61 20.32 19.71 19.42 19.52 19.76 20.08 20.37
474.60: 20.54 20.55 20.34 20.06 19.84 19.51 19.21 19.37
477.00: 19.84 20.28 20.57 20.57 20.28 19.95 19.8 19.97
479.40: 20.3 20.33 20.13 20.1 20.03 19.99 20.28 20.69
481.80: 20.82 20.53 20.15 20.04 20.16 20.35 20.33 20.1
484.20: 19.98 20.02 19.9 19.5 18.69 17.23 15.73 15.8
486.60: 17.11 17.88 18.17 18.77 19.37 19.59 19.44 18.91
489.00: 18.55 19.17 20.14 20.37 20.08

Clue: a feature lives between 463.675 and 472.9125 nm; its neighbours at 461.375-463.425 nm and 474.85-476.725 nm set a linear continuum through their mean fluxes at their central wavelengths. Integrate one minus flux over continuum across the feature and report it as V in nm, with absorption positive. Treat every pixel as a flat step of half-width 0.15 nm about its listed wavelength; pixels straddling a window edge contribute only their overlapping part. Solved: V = 0.23 nm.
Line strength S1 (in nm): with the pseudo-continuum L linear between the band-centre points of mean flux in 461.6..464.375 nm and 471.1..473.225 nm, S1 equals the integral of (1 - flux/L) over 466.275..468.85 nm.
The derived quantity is 0.09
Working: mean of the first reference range 20.4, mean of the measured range 19.5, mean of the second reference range 20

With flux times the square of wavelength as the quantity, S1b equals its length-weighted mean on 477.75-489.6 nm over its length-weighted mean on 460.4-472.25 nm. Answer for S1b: 1.0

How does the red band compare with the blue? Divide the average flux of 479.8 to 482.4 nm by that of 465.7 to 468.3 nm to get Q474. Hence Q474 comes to 1.03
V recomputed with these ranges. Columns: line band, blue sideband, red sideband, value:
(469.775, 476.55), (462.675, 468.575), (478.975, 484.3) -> 0.07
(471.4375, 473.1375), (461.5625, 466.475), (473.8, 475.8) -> 0.01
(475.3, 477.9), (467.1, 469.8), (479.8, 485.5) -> 0.01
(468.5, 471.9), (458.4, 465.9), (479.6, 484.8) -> 0.09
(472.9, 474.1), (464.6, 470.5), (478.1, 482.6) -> 0.02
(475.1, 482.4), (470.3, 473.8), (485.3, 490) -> -0.36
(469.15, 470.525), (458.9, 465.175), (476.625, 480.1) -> 0.04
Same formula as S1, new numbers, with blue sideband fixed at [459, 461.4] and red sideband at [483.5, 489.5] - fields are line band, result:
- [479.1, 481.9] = -0.18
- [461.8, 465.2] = -0.04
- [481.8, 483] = -0.09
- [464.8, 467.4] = 0.02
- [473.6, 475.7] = -0.10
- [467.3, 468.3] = 0.01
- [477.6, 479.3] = -0.09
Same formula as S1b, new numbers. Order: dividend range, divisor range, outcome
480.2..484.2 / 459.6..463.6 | 1.08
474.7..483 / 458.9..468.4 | 1.07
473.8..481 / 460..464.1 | 1.05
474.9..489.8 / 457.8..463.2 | 1.06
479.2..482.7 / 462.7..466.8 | 1.09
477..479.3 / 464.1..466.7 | 1.08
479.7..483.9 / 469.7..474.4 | 1.07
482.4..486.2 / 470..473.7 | 1.03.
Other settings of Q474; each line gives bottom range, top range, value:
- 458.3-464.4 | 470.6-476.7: 0.98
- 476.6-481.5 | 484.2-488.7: 0.92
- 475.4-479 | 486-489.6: 0.92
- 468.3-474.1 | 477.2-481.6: 1.02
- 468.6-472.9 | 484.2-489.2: 0.93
